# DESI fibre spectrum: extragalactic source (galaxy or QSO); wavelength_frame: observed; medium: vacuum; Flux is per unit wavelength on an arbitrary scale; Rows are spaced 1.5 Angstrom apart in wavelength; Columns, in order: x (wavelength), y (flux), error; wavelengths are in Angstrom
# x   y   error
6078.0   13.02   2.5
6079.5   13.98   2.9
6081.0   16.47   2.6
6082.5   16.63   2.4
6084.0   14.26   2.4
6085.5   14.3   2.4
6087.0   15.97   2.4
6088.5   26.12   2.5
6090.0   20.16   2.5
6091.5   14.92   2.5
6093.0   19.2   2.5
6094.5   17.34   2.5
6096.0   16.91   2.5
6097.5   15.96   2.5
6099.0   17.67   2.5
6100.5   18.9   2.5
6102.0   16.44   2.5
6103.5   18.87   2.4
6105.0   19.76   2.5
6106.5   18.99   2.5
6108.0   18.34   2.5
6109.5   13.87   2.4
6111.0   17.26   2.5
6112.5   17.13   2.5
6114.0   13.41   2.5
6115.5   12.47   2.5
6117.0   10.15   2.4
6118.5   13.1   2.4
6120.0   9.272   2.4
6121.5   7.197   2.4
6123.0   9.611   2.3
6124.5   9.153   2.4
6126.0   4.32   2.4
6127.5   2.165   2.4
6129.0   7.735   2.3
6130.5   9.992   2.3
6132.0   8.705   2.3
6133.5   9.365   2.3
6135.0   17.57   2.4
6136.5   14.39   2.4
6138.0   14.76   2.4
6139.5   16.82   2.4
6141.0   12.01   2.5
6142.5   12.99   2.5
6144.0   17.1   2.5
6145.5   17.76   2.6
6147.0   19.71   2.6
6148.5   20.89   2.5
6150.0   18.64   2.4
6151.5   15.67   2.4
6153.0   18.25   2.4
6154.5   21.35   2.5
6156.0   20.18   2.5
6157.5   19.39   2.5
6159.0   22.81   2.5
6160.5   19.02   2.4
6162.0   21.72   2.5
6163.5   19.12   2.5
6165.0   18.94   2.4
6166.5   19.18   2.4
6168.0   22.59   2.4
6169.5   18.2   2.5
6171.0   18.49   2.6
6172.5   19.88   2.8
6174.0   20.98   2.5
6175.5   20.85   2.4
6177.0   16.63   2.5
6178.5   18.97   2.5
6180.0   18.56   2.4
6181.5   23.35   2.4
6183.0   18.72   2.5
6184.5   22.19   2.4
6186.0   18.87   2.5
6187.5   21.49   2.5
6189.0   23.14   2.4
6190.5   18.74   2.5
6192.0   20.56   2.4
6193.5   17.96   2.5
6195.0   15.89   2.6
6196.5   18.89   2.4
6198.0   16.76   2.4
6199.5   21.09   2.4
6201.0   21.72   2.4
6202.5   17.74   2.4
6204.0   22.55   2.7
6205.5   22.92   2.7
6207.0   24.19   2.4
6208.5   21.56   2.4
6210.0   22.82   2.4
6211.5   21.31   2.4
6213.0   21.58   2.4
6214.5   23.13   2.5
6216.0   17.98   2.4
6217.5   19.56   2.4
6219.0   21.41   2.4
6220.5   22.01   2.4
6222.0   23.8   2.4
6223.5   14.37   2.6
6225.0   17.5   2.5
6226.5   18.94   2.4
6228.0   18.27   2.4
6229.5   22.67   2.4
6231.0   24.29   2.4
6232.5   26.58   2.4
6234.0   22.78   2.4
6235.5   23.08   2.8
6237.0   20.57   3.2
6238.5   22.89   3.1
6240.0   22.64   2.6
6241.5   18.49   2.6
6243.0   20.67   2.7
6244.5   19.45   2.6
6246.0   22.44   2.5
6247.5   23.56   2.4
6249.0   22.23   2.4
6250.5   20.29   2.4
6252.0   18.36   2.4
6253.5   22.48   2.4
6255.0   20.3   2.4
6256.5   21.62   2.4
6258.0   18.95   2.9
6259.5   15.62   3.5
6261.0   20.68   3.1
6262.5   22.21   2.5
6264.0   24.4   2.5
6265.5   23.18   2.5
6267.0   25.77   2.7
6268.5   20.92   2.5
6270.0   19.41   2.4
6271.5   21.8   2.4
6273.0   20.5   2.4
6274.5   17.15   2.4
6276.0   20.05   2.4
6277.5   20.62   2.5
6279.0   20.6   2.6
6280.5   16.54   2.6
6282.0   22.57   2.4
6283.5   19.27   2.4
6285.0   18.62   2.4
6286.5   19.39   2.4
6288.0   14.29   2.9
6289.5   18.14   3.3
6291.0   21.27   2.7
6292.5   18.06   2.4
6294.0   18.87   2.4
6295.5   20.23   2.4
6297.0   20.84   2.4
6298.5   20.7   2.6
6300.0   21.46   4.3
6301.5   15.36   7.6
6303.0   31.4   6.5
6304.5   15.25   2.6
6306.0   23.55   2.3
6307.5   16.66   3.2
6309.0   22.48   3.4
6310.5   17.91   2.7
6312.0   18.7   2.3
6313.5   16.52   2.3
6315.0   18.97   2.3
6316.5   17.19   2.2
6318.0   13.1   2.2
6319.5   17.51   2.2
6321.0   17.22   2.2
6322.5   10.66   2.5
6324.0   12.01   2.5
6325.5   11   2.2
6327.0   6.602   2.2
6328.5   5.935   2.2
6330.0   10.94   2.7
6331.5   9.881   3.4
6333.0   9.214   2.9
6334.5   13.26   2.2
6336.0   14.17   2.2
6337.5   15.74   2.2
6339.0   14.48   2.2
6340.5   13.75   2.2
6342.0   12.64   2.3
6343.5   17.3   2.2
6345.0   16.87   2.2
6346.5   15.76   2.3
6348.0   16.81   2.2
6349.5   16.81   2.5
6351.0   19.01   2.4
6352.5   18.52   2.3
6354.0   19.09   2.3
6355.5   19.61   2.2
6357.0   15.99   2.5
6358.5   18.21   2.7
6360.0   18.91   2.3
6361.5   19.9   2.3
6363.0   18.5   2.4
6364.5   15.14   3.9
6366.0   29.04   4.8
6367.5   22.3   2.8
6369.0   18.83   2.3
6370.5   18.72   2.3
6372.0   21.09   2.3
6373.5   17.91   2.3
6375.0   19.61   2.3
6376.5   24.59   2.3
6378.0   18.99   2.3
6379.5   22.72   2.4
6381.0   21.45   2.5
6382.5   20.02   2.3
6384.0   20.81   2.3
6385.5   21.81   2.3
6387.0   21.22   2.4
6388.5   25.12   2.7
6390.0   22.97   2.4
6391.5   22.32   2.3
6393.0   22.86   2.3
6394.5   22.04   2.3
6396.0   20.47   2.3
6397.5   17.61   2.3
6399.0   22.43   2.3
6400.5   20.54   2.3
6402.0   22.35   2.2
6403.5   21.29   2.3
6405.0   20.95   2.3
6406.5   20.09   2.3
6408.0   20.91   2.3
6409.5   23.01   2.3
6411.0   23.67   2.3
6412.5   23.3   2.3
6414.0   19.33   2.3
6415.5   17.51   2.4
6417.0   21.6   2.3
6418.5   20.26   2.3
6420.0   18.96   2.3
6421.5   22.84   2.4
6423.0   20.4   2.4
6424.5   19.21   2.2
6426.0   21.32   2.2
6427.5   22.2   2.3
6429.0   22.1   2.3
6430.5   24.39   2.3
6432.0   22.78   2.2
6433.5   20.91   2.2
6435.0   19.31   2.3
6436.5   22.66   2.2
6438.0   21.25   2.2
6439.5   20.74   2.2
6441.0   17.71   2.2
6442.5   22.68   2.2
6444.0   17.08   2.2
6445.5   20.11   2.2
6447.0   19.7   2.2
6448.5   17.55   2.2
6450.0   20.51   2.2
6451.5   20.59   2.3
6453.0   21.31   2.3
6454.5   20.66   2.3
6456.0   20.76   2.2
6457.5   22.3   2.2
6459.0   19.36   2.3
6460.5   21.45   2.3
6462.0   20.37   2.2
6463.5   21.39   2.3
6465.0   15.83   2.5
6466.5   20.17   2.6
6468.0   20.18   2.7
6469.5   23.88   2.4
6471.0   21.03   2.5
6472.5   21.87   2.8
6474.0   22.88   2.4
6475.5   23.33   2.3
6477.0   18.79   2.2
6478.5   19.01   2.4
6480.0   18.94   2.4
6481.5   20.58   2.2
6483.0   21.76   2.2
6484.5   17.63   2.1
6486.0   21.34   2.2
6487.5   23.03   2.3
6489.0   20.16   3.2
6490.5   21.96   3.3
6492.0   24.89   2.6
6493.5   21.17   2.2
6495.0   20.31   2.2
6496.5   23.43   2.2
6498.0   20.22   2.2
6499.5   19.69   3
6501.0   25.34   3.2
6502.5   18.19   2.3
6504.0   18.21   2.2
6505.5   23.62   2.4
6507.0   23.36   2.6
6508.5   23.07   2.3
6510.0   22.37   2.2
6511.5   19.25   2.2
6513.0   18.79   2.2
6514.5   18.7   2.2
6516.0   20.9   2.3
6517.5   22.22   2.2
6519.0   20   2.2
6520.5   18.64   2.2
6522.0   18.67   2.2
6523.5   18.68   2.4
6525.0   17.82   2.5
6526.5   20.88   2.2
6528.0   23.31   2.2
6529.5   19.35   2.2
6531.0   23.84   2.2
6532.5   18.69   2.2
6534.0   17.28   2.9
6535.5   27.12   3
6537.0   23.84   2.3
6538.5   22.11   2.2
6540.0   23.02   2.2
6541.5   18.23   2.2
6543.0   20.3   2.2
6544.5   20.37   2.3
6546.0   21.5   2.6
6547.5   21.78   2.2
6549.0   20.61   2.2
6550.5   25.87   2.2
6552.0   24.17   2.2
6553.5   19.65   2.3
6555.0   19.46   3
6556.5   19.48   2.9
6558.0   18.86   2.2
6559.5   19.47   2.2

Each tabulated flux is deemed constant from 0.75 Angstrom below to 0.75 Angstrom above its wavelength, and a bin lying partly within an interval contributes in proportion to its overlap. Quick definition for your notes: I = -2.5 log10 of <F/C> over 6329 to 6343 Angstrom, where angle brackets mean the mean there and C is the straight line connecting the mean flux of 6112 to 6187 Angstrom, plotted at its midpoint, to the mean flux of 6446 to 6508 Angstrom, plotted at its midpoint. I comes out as 0.43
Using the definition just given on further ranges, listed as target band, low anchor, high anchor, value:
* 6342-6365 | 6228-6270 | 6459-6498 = 0.207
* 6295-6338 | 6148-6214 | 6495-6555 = 0.268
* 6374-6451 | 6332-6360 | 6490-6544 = -0.178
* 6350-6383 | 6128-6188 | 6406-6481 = 0.004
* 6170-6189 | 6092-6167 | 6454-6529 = -0.232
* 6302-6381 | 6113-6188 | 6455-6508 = 0.113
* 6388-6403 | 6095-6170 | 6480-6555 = -0.131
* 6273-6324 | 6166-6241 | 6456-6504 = 0.109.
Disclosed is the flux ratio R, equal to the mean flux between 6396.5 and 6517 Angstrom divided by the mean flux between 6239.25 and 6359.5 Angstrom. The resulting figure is 1.15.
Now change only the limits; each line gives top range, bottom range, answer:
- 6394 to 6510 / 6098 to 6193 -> 1.26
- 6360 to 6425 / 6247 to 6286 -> 1.02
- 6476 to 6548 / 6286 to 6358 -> 1.27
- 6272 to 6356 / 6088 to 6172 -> 1.07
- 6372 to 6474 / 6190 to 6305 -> 1.02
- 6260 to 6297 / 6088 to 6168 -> 1.28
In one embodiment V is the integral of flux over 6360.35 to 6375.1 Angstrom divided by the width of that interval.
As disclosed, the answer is 20.1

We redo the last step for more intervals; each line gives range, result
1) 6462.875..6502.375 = 21.1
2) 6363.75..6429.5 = 21.2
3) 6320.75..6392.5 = 17.4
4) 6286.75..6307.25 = 19.9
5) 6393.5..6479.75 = 20.8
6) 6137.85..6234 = 19.8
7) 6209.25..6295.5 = 20.6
